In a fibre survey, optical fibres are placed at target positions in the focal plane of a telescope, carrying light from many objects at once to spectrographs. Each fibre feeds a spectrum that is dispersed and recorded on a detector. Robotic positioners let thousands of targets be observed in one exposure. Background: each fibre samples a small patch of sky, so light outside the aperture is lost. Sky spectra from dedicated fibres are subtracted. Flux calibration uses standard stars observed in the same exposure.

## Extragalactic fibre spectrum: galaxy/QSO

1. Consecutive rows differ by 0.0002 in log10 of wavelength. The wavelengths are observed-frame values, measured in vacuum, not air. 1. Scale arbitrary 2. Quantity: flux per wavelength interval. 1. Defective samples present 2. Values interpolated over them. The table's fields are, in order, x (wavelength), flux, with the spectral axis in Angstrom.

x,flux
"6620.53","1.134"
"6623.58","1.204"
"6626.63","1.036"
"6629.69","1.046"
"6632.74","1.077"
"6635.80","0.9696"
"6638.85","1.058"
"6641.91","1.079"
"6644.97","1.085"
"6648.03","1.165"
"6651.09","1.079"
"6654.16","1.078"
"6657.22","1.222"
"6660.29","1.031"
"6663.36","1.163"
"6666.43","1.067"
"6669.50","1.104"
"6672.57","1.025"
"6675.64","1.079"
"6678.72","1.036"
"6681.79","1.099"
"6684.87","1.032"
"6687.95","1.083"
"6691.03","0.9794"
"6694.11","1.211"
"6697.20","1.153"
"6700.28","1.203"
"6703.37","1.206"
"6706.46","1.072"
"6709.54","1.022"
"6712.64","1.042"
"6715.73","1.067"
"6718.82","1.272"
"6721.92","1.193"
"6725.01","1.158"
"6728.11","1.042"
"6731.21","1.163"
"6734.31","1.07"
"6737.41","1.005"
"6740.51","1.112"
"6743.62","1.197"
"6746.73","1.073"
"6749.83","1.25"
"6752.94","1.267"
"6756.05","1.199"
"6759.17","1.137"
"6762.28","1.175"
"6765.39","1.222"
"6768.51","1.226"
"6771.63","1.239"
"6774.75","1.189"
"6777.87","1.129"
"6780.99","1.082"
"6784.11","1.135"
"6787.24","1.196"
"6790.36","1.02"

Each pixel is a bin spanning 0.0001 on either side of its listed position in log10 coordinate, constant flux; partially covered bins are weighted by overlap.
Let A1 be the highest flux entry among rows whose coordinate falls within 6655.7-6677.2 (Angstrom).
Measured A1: 1.222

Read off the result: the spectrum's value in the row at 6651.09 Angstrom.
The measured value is 1.079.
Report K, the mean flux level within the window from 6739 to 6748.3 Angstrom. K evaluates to 1.13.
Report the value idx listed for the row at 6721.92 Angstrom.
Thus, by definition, 1.193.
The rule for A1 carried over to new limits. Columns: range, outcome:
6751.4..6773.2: 1.267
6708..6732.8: 1.272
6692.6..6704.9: 1.211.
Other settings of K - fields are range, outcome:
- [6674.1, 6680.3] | 1.06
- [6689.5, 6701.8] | 1.14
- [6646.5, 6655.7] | 1.11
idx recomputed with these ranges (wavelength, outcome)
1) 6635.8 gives 0.9696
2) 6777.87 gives 1.129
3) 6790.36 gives 1.02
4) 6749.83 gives 1.25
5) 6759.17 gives 1.137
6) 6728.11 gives 1.042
